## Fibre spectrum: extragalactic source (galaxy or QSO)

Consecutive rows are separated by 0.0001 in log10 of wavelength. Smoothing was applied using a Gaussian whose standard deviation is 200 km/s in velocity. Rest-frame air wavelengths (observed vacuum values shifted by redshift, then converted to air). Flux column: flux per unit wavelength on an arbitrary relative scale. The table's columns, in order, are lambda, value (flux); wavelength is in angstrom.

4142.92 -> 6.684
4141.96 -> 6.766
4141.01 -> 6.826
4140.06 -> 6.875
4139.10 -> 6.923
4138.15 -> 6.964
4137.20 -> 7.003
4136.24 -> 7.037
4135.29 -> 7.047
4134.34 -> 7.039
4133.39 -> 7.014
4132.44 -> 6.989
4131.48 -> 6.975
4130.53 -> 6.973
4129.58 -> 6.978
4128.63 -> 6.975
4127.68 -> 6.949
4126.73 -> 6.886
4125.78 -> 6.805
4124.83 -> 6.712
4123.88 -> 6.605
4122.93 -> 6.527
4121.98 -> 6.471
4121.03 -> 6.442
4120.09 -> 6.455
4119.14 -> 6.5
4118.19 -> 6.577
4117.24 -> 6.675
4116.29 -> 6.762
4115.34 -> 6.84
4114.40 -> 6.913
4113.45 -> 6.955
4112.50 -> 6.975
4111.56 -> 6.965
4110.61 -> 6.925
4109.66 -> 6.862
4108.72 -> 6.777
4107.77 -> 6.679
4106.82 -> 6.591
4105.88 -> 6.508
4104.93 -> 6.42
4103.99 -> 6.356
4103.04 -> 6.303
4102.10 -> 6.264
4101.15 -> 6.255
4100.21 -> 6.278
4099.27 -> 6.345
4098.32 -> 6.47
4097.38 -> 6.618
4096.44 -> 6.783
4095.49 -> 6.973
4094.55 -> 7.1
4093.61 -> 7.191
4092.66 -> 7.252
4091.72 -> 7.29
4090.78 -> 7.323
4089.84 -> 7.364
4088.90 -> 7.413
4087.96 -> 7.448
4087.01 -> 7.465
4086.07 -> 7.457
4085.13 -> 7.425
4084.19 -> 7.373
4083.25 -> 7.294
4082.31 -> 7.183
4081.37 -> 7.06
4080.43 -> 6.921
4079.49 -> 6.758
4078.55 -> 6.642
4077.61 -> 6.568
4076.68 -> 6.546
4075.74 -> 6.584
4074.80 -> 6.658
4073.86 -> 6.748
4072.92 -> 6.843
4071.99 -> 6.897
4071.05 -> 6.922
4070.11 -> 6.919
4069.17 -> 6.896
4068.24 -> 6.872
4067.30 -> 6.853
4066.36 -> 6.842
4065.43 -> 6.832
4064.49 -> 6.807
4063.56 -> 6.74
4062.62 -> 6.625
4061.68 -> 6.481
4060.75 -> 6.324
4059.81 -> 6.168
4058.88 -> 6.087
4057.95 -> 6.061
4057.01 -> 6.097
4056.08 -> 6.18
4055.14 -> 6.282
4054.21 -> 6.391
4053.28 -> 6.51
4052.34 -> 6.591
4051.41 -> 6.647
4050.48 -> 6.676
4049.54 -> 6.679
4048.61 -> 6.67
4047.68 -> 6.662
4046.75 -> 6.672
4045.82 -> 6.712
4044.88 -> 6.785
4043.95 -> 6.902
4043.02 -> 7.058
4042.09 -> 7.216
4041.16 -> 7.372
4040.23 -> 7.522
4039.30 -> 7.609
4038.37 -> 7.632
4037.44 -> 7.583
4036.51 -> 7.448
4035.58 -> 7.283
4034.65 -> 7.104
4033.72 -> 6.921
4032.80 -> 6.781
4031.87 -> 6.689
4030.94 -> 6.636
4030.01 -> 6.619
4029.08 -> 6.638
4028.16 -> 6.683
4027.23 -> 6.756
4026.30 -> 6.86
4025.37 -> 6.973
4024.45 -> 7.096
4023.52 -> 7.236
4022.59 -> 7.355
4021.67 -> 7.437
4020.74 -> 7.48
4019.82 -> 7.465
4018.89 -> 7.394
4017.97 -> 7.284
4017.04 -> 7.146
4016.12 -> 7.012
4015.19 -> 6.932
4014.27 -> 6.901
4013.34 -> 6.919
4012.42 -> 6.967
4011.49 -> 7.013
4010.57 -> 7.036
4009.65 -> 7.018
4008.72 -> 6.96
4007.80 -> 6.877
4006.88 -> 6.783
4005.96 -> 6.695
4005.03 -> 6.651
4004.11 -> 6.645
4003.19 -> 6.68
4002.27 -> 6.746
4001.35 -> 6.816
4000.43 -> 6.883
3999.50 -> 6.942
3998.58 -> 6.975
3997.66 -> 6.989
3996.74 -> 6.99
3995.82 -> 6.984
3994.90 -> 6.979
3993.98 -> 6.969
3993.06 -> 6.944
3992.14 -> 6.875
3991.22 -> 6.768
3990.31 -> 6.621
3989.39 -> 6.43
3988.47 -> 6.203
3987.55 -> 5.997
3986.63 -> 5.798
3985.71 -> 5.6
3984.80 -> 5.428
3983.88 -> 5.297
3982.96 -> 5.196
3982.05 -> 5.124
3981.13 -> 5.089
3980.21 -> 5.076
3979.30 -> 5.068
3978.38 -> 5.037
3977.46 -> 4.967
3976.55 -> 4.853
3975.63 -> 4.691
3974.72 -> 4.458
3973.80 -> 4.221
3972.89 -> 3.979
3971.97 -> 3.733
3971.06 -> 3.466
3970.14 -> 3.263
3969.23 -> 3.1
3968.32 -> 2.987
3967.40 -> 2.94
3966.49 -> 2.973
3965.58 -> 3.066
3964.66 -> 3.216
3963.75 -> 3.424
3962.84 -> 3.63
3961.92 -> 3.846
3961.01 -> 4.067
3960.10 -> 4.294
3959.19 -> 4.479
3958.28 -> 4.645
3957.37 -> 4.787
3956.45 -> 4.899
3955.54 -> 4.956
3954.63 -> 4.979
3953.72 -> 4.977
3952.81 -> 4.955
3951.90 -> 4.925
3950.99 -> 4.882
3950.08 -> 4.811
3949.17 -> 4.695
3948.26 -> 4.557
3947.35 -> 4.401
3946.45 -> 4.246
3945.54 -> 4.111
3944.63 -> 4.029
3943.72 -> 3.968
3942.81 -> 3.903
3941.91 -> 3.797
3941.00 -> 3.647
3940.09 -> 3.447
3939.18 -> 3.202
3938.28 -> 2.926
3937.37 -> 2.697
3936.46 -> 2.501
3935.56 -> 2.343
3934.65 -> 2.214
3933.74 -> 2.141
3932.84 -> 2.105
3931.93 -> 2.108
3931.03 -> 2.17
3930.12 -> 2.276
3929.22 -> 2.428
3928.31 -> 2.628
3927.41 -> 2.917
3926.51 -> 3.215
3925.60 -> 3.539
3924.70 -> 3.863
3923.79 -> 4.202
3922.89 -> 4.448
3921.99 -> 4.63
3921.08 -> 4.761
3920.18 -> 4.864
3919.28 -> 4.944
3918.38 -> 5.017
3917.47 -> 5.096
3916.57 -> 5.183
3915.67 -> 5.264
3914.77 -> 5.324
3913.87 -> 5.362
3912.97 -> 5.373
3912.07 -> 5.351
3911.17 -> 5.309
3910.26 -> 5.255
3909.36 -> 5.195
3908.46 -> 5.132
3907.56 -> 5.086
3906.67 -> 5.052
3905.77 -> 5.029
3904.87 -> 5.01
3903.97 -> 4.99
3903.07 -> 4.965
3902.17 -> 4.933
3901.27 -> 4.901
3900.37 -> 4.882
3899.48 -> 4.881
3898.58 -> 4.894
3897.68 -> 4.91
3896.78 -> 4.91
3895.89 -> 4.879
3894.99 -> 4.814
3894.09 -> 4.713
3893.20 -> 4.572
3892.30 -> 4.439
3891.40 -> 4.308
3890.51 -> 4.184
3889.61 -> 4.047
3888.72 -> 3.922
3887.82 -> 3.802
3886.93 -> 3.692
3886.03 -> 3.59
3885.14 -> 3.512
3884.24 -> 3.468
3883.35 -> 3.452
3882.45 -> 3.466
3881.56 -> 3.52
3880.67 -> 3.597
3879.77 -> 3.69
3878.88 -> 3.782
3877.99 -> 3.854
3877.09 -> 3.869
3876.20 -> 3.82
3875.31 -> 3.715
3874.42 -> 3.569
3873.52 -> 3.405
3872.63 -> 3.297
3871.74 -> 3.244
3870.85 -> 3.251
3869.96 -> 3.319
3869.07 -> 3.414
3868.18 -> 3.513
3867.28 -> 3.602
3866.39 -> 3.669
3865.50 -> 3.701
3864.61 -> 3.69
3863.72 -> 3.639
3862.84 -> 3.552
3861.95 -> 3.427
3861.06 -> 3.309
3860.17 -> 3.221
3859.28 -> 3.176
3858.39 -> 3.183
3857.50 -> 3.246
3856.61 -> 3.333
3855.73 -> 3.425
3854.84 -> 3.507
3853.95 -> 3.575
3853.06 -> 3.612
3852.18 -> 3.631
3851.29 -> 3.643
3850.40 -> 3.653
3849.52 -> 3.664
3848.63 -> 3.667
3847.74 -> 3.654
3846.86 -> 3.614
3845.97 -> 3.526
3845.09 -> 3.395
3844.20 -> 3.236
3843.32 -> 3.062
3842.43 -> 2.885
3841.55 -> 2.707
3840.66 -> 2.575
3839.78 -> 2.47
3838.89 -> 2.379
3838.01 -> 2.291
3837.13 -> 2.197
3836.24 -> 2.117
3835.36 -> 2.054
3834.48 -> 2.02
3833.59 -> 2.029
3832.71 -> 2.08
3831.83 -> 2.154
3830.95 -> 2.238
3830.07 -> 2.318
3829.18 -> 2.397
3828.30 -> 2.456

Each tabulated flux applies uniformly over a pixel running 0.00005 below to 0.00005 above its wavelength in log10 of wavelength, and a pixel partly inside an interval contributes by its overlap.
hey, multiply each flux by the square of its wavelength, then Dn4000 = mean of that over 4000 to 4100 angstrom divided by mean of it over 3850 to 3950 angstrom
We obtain 1.9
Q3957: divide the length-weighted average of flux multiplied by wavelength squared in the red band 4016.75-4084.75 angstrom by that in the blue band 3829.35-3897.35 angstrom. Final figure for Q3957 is 2.2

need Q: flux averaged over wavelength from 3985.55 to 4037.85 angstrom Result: 6.89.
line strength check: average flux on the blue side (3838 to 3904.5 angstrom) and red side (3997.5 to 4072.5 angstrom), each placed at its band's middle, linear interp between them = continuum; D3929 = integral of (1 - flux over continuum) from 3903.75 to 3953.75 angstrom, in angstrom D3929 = 7.1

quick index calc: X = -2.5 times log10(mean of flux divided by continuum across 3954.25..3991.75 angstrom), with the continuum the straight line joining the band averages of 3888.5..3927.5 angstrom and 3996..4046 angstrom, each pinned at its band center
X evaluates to 0.30 mag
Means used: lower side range 4.76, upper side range 7.02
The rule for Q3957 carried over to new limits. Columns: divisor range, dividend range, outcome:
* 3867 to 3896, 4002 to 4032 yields 1.97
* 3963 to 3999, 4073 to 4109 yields 1.41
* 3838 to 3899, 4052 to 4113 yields 2.08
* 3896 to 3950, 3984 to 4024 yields 1.71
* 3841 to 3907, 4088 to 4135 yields 1.99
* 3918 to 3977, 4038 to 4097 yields 1.92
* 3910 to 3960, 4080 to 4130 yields 1.83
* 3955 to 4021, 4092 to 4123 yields 1.25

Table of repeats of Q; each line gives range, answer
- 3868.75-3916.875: 4.36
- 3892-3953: 4.23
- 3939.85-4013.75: 5.24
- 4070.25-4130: 6.83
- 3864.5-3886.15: 3.56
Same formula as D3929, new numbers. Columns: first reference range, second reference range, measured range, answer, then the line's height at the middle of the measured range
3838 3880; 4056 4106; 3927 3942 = 6.27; 4.55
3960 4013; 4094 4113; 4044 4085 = -2.83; 6.25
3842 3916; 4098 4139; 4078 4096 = -2.35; 6.37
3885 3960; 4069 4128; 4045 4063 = -0.82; 6.17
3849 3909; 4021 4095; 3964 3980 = 4.67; 5.49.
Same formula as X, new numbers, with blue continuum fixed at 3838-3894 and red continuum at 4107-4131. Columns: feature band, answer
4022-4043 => -0.25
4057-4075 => -0.10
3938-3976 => 0.16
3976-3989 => -0.07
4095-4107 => 0.01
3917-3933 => 0.17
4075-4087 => -0.12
